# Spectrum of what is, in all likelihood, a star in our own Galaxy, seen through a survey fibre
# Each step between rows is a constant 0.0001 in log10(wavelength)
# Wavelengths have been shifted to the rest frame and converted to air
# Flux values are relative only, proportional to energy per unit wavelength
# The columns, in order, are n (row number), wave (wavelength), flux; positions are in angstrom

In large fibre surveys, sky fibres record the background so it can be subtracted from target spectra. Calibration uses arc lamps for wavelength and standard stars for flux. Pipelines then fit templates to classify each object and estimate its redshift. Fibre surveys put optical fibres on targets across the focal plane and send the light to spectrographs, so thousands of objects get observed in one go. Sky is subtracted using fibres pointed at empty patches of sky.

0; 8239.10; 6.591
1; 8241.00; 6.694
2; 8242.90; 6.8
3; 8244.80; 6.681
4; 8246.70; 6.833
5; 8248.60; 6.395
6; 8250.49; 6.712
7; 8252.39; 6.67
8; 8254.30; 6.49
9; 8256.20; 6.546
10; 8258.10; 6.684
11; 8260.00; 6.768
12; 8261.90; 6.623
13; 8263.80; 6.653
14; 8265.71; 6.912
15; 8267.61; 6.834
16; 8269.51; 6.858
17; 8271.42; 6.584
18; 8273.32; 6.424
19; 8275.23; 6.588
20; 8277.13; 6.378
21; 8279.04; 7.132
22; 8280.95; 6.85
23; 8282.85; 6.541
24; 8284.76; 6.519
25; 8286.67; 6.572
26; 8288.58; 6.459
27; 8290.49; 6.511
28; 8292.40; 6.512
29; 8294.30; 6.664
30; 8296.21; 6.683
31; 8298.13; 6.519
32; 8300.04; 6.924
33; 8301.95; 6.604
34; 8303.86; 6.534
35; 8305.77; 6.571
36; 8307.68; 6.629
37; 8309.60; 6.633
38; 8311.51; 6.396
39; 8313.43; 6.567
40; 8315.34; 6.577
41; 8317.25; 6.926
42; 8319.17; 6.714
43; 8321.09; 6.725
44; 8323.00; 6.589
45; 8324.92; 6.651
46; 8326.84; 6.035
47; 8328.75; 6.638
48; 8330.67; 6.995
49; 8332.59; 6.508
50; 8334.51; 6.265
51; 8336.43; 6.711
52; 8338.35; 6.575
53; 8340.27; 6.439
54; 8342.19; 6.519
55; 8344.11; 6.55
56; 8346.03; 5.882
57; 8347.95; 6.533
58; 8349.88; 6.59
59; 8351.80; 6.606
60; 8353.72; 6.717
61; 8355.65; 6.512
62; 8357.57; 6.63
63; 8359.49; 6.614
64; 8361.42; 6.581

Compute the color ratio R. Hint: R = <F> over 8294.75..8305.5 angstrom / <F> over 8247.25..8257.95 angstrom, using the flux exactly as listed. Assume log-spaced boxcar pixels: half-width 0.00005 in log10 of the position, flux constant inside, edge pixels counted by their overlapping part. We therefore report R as 1.01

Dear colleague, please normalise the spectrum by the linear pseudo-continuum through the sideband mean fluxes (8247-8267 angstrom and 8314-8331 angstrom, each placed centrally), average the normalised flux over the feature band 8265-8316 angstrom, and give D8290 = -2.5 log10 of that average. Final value 0.00 mag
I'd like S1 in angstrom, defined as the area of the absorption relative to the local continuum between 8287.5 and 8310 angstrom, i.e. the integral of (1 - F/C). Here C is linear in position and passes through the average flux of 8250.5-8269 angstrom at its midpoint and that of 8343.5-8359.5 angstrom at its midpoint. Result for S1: 0.0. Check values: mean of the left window 6.69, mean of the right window 6.51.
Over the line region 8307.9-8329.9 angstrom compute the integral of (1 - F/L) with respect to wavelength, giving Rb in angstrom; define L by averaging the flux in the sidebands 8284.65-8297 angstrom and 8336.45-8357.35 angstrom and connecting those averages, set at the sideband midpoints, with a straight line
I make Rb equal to -0.2 angstrom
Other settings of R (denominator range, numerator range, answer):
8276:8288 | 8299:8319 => 1.00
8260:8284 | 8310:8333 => 0.99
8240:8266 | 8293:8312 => 0.99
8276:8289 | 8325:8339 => 0.98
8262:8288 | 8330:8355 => 0.98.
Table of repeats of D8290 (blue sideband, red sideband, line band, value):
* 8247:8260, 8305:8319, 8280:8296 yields 0.005 mag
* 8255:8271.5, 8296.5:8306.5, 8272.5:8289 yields 0.012 mag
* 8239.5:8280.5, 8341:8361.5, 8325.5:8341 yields 0.004 mag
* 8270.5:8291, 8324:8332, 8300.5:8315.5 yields 0.001 mag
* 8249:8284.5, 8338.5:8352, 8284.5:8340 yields -0.008 mag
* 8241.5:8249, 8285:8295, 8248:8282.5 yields -0.008 mag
